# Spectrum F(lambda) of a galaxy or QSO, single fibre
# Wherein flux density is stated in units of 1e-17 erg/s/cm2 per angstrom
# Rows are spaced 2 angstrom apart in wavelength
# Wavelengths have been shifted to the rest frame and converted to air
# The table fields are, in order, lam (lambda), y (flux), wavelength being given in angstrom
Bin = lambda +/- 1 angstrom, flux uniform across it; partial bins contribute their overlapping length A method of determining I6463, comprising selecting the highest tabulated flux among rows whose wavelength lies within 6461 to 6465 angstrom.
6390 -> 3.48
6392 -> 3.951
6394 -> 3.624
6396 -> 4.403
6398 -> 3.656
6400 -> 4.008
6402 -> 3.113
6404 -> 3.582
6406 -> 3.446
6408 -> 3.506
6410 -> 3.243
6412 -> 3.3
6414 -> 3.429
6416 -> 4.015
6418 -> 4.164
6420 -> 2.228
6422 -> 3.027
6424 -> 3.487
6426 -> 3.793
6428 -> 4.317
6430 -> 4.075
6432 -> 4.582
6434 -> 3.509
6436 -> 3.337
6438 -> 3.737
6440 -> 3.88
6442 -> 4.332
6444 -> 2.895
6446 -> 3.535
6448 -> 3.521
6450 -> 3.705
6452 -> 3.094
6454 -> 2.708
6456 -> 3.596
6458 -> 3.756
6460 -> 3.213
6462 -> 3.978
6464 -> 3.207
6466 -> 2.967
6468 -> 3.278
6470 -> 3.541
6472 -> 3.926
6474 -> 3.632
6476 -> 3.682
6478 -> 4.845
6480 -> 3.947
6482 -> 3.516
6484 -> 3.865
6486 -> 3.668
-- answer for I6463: 3.978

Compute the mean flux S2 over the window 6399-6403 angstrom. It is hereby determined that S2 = 3.56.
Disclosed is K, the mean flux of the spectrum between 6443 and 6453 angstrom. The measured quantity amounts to 3.35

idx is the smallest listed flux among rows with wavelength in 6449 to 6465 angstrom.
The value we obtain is 2.708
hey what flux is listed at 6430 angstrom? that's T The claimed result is 4.075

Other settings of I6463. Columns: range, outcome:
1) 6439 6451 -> 4.332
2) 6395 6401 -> 4.403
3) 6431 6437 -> 4.582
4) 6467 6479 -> 4.845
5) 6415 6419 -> 4.164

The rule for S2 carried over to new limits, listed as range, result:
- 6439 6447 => 3.66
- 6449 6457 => 3.28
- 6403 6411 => 3.44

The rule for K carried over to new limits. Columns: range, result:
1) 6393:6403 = 3.76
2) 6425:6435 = 4.06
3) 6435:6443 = 3.82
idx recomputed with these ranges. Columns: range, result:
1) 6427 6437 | 3.337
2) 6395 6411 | 3.113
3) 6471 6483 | 3.516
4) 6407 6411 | 3.243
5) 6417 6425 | 2.228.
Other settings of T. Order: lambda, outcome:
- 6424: 3.487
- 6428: 4.317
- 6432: 4.582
